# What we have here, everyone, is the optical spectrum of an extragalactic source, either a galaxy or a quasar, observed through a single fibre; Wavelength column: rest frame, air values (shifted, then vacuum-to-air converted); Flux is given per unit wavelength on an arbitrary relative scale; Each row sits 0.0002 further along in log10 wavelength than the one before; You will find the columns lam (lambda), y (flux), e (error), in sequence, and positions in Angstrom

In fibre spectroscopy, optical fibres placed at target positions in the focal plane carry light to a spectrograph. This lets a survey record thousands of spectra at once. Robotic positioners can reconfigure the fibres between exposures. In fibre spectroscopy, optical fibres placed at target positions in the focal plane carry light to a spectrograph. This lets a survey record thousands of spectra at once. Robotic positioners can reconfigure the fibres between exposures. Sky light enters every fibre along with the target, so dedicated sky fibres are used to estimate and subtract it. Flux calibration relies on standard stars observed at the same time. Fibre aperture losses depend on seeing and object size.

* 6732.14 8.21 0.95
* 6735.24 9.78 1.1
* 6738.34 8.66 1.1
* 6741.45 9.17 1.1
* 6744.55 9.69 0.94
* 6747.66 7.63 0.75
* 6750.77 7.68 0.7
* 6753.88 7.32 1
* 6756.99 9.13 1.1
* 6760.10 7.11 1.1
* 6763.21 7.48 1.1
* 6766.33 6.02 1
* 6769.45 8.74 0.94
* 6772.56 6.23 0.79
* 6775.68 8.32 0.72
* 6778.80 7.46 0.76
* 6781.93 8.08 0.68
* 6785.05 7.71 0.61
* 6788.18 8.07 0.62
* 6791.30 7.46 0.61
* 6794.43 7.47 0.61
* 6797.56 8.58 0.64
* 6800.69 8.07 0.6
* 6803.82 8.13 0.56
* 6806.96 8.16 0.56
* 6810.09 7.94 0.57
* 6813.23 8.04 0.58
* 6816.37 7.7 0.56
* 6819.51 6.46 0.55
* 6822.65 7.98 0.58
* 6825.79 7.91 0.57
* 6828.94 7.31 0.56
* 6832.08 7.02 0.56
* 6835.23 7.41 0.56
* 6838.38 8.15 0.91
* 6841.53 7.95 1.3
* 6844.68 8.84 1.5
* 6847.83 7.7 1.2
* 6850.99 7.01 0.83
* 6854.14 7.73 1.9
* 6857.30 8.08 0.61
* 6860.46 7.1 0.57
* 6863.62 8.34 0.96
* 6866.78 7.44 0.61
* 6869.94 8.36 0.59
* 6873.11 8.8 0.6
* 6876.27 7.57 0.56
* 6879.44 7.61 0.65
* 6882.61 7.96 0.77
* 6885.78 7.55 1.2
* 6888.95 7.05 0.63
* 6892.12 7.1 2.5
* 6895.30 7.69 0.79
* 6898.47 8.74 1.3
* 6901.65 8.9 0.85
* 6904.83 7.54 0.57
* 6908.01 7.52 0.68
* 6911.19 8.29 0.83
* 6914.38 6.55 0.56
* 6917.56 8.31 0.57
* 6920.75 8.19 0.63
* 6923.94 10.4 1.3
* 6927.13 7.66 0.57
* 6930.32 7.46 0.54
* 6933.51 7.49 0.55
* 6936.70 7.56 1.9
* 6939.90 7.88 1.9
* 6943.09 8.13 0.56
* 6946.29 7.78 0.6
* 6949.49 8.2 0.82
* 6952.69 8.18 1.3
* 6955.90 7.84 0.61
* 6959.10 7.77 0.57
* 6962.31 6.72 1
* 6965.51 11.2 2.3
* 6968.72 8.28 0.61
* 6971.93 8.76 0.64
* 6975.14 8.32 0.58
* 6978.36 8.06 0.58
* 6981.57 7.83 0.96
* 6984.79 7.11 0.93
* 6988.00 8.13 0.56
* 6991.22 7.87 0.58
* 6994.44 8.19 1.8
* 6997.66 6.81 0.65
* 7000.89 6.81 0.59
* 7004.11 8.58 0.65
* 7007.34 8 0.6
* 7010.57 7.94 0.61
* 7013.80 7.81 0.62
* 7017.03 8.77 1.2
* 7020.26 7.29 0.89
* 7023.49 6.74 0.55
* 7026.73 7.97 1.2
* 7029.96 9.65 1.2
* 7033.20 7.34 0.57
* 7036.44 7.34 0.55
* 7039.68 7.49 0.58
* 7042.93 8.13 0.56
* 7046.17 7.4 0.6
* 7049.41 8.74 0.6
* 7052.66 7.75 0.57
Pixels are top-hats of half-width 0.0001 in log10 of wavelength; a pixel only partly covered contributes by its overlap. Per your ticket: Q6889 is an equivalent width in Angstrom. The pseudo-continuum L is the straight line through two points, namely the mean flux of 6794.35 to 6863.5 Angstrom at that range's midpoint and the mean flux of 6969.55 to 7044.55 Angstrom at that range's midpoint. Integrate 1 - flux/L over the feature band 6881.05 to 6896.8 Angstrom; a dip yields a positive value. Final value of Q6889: 0.7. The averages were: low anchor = 7.78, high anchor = 7.87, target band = 7.47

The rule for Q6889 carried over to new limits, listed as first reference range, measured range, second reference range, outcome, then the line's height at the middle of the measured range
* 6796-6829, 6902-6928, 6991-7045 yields -0.91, 7.83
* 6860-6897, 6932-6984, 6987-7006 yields -2.59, 7.73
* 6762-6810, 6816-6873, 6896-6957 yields 1.01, 7.86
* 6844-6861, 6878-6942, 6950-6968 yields 1.40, 8.05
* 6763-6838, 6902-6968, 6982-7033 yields -2.38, 7.77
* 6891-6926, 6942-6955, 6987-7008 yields -0.17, 7.95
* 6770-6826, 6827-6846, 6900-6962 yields 0.15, 7.83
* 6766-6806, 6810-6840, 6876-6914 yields 0.76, 7.77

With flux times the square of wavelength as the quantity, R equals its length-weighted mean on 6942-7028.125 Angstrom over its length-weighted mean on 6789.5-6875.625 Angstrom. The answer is 1.06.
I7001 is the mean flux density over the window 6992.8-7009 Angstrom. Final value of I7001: 7.68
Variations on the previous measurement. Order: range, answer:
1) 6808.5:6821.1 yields 7.54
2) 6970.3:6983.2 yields 8.24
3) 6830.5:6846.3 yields 7.88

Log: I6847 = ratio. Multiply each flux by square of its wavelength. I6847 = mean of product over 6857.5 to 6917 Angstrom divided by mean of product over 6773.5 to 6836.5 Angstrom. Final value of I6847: 1.03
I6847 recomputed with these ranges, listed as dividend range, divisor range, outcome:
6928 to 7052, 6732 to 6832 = 1.07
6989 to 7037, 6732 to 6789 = 1.05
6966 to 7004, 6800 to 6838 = 1.09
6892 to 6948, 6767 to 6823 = 1.06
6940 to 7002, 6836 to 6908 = 1.05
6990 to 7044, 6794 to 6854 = 1.06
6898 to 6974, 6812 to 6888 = 1.08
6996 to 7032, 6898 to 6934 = 1.00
